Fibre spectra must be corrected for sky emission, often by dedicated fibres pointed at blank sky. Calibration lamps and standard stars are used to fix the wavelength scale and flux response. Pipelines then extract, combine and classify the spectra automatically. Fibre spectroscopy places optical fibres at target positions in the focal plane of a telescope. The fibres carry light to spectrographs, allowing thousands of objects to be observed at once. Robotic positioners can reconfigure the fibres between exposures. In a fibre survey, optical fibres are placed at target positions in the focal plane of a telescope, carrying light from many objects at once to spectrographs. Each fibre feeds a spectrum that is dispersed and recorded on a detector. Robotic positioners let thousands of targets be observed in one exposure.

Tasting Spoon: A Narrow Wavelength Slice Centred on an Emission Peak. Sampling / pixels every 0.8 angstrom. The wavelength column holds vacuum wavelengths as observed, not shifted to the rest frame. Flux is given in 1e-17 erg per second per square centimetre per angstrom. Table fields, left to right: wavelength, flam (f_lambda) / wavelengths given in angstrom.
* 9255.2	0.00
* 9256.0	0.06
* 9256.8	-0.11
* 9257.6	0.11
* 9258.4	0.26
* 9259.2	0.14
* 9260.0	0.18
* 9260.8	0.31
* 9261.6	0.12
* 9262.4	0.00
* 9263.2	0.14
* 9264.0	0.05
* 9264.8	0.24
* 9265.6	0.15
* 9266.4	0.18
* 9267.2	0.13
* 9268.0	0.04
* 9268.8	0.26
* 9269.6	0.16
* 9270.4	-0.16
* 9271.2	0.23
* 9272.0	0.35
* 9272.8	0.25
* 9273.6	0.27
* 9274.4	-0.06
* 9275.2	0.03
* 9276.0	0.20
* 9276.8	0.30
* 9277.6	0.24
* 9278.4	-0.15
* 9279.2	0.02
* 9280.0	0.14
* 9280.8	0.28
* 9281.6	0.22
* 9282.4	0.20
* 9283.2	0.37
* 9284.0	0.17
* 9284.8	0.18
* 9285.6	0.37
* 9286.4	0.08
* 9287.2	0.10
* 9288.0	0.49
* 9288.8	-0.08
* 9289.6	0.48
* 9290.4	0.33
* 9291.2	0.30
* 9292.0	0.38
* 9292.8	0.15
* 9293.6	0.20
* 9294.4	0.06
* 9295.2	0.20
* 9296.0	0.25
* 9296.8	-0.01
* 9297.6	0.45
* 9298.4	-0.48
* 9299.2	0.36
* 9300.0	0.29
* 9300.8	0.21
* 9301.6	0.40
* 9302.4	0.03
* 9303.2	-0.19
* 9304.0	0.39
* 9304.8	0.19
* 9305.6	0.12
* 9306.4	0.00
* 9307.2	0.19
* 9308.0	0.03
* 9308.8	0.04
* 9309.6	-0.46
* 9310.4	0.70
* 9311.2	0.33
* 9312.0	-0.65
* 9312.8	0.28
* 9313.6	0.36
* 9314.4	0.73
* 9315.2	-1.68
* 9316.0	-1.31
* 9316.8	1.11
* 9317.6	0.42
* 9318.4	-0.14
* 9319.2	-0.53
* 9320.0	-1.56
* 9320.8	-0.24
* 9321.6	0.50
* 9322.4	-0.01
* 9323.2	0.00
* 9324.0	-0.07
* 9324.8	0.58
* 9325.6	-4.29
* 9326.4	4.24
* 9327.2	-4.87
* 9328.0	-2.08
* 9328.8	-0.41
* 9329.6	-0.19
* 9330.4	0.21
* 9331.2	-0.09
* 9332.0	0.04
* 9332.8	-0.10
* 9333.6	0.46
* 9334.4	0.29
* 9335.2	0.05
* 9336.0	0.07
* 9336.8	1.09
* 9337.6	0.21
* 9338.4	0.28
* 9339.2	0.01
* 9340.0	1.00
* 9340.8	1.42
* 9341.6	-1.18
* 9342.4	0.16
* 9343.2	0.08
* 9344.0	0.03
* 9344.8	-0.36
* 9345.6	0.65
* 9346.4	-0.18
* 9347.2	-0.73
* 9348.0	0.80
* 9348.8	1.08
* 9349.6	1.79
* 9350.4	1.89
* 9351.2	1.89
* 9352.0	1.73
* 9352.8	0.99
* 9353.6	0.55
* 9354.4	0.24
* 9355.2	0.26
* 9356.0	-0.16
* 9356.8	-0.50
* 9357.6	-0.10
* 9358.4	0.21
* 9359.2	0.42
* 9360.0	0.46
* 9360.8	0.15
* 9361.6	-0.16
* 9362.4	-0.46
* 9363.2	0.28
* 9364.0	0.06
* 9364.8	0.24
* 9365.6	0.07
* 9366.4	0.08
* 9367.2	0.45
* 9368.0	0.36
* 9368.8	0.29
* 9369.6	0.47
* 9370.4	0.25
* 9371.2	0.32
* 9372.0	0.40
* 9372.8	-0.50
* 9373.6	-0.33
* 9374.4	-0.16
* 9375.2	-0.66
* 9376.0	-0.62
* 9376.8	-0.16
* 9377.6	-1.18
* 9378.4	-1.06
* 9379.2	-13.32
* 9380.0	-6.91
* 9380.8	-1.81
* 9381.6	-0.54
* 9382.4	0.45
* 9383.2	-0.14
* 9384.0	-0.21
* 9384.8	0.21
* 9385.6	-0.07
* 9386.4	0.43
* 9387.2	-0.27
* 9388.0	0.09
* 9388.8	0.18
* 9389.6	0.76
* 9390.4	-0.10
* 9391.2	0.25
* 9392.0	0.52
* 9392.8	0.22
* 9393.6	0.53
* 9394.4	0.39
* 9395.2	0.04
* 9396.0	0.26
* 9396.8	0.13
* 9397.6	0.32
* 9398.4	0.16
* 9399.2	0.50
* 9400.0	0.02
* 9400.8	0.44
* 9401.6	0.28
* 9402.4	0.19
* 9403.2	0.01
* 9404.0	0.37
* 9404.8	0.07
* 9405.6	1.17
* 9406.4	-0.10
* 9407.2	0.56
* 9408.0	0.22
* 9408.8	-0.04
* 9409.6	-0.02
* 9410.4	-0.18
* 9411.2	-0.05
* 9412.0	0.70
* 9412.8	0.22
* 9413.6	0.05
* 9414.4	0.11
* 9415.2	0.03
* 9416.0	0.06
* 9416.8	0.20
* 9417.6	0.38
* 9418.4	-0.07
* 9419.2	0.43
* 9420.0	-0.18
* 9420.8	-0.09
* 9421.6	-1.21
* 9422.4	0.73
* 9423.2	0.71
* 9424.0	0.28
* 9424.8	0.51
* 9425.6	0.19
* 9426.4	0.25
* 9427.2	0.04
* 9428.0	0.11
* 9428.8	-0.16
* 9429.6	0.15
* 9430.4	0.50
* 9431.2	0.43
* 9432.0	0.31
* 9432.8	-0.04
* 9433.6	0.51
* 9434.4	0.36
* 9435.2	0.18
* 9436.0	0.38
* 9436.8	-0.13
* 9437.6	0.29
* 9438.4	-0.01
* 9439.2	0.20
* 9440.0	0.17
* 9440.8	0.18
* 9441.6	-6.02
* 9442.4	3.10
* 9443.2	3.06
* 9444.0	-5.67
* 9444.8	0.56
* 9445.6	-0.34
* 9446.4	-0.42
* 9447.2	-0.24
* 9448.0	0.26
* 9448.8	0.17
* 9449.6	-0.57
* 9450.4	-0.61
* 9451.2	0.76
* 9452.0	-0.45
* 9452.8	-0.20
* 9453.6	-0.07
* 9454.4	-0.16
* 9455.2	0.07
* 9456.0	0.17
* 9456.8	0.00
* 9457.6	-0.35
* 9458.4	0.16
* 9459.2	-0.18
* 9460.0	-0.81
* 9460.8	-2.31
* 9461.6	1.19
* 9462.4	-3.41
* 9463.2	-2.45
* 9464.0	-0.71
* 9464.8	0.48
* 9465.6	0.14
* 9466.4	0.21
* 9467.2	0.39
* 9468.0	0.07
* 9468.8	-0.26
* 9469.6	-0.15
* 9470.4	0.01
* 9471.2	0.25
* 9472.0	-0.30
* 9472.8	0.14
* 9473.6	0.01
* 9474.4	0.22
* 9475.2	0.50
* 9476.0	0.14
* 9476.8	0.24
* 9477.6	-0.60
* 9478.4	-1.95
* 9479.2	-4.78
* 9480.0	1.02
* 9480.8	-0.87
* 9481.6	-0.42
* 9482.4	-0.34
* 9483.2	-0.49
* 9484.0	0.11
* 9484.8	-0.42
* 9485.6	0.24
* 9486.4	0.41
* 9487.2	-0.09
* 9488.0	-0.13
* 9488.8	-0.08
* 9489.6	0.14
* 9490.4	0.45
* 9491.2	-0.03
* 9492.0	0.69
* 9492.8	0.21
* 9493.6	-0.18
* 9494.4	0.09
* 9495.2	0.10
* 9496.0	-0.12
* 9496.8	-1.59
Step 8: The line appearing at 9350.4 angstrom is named H-gamma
